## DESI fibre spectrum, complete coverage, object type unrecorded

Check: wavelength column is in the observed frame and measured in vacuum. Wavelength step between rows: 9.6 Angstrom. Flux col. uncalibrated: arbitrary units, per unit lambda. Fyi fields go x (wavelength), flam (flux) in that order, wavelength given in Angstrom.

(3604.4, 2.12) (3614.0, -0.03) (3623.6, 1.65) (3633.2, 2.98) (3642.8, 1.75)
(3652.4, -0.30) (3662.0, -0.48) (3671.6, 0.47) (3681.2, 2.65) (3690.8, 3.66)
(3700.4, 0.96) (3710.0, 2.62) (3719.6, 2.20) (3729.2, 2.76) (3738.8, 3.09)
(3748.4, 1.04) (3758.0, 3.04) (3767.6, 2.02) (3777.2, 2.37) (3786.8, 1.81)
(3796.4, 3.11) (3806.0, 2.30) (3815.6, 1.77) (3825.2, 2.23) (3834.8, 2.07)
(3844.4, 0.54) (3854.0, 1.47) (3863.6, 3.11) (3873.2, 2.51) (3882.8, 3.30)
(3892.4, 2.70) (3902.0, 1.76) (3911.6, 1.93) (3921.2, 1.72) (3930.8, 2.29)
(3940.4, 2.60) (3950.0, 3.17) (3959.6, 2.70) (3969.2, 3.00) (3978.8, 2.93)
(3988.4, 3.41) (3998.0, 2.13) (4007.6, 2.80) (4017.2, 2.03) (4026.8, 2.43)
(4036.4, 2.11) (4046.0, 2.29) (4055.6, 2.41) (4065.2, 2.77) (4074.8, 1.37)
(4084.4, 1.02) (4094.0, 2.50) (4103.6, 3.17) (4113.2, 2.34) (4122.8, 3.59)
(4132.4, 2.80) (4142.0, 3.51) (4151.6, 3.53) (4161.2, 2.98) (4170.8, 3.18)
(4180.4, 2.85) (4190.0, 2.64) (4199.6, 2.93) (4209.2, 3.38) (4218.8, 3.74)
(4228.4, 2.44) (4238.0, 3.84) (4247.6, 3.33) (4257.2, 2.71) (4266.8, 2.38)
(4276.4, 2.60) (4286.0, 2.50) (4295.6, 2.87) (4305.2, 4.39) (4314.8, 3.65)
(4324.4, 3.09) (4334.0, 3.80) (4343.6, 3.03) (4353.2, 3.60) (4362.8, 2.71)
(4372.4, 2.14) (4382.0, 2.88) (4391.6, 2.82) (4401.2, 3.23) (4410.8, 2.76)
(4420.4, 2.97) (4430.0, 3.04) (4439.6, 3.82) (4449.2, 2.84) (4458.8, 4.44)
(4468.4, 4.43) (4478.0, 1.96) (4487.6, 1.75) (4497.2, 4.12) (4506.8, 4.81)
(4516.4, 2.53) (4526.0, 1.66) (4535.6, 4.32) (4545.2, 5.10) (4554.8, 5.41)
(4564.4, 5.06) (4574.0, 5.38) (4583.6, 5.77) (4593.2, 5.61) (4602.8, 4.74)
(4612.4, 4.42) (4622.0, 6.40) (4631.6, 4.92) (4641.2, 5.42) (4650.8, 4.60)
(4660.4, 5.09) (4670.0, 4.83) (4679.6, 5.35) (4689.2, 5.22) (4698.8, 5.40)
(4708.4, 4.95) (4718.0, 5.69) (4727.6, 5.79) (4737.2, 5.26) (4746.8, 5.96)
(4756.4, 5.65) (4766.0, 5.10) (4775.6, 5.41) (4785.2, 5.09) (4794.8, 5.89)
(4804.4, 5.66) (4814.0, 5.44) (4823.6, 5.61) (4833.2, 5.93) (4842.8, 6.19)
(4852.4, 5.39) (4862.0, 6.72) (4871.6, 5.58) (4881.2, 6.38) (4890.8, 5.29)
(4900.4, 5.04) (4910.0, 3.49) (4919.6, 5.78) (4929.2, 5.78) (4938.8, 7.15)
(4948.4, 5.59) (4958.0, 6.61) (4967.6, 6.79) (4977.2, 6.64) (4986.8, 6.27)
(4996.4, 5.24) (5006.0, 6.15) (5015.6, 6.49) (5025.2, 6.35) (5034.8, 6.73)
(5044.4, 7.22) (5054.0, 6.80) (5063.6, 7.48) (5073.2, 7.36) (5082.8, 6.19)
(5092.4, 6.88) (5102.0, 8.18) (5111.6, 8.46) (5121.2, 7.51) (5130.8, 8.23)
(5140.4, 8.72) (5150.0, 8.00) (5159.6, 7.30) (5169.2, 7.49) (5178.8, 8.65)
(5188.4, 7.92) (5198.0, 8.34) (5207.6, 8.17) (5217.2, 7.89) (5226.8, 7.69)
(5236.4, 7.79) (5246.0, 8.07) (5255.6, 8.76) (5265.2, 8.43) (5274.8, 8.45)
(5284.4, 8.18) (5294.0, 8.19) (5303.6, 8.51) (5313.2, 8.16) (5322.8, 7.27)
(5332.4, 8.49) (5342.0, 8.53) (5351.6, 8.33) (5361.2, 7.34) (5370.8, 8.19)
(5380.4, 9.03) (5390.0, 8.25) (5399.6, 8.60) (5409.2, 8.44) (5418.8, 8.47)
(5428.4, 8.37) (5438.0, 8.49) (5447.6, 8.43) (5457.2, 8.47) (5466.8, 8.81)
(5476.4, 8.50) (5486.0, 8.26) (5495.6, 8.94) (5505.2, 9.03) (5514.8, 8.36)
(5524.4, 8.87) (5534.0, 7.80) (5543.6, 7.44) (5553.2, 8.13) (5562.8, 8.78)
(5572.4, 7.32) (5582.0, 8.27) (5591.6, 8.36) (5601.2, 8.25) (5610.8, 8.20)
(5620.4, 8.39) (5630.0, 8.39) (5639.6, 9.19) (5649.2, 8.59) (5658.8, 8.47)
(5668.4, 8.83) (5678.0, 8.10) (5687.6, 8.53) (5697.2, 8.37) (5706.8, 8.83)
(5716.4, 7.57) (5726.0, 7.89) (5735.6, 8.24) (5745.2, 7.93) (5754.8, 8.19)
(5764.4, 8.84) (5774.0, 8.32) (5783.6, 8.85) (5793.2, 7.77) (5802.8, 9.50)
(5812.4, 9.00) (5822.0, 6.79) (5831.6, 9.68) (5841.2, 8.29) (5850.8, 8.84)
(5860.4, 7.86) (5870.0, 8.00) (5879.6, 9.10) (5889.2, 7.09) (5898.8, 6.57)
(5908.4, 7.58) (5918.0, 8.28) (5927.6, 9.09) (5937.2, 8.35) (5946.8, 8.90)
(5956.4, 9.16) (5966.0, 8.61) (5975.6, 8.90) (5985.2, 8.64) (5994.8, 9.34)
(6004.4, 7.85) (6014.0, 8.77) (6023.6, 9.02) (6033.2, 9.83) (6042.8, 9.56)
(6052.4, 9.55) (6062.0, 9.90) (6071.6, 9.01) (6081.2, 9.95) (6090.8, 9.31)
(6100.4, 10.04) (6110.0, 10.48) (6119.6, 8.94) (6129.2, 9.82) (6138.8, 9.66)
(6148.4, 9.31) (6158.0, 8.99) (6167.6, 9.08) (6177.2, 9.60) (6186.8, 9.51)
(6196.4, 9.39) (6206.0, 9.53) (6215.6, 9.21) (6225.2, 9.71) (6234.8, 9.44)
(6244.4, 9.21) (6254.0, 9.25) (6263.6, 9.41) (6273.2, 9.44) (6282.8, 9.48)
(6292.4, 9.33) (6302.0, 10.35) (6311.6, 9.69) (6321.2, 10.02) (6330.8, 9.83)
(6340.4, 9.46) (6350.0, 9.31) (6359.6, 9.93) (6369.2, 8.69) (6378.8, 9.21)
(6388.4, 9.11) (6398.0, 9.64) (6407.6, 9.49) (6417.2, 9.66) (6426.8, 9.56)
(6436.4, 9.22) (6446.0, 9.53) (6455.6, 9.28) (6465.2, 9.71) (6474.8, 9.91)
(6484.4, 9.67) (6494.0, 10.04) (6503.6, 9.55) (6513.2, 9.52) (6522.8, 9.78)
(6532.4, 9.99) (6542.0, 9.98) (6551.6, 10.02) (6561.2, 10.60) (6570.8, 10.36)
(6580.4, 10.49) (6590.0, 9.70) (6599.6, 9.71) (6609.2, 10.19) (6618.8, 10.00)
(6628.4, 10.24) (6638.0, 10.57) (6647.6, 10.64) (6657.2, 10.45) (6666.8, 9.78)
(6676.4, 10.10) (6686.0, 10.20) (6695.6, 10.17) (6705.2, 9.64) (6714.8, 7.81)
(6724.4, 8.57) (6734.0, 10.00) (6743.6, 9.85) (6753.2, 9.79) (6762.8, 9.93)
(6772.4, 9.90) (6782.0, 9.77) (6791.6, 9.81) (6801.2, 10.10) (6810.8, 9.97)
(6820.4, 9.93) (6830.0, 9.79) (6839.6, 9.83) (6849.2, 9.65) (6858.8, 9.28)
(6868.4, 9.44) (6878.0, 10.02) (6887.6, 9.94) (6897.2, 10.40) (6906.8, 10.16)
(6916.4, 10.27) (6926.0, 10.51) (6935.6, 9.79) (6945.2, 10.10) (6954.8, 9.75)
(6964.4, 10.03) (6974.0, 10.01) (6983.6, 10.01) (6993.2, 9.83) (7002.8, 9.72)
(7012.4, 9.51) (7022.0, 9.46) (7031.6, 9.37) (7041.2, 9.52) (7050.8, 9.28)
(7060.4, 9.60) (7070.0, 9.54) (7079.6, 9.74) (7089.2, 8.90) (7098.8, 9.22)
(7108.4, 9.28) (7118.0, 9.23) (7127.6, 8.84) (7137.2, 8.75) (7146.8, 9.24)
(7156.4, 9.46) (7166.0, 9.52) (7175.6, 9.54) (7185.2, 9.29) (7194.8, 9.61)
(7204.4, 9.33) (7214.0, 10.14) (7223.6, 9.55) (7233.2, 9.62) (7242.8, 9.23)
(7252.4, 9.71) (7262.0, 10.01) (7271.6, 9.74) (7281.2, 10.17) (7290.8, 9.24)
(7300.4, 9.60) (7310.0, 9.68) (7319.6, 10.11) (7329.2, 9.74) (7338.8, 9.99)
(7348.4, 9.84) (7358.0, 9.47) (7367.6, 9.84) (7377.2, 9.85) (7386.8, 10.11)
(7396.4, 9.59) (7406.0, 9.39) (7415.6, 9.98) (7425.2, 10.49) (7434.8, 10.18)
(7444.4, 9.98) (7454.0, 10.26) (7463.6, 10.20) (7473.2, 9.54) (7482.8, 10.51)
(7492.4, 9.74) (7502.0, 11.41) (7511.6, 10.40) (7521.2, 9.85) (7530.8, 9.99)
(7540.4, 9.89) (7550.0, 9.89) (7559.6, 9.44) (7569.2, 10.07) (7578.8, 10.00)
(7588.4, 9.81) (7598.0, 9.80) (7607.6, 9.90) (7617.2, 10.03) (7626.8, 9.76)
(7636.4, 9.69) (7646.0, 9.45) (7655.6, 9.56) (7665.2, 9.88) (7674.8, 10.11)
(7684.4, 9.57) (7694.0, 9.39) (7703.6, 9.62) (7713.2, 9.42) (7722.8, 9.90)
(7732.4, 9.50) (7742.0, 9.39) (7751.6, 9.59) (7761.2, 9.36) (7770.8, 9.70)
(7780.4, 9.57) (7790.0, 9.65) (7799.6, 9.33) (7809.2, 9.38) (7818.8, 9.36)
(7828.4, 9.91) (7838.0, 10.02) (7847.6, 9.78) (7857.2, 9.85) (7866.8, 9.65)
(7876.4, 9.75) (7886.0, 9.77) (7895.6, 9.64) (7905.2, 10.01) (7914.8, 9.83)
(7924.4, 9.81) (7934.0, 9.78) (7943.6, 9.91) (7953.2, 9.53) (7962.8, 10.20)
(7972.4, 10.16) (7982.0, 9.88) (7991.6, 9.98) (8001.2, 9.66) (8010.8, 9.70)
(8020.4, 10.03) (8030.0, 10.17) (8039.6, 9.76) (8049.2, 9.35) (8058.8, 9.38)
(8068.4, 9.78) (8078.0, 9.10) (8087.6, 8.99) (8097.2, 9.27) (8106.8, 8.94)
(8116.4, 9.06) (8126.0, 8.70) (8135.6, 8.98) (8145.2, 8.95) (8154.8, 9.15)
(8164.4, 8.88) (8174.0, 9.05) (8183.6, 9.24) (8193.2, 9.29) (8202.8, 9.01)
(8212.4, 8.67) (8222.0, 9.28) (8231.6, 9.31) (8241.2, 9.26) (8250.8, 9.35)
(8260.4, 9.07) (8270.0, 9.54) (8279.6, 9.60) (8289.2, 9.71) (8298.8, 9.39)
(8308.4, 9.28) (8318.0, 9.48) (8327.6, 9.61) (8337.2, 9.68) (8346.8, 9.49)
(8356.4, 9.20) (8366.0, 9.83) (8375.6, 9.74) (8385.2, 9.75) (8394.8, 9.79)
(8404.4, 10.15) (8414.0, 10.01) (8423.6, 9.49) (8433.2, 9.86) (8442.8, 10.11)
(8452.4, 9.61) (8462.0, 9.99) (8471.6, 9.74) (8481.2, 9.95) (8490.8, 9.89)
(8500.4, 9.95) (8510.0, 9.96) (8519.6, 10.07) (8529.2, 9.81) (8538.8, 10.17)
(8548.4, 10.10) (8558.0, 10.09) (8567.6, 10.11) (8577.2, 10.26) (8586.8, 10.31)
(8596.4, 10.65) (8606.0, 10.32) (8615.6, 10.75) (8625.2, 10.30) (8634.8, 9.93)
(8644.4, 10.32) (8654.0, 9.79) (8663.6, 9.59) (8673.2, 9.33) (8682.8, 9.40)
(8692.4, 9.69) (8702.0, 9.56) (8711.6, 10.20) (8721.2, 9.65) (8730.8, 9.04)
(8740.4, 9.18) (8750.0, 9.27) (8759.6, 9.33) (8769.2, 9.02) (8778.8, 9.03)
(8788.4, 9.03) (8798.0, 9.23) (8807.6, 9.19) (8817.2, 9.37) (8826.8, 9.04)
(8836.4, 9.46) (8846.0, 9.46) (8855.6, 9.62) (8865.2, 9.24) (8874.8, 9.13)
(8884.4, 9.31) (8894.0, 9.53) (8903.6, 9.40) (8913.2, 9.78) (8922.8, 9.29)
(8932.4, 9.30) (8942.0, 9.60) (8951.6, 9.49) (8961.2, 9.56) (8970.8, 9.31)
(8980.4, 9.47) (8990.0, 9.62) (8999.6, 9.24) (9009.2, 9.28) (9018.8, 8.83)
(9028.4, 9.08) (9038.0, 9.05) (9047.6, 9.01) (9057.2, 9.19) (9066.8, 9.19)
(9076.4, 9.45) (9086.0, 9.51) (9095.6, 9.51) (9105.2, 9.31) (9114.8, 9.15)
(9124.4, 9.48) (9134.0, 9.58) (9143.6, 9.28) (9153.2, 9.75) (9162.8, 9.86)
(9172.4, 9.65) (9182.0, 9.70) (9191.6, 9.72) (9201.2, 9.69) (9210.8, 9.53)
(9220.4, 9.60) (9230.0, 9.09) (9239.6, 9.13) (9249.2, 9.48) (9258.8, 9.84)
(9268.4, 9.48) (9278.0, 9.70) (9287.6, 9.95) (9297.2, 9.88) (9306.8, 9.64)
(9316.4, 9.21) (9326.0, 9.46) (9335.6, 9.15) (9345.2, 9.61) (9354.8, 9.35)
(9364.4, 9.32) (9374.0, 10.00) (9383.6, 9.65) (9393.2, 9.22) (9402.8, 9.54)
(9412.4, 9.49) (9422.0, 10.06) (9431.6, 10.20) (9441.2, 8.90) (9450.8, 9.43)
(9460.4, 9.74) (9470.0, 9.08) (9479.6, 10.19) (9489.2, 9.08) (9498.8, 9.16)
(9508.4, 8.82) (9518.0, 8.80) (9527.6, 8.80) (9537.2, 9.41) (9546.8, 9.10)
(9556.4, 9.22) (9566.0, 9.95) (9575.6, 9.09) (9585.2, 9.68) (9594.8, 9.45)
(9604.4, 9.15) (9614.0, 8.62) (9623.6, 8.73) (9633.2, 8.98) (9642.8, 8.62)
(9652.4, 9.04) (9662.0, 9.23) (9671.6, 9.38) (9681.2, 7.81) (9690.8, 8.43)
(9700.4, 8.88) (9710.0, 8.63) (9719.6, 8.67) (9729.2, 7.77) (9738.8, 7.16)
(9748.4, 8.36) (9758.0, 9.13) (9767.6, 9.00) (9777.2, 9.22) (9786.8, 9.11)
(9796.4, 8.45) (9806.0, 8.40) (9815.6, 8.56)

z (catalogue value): 0.140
